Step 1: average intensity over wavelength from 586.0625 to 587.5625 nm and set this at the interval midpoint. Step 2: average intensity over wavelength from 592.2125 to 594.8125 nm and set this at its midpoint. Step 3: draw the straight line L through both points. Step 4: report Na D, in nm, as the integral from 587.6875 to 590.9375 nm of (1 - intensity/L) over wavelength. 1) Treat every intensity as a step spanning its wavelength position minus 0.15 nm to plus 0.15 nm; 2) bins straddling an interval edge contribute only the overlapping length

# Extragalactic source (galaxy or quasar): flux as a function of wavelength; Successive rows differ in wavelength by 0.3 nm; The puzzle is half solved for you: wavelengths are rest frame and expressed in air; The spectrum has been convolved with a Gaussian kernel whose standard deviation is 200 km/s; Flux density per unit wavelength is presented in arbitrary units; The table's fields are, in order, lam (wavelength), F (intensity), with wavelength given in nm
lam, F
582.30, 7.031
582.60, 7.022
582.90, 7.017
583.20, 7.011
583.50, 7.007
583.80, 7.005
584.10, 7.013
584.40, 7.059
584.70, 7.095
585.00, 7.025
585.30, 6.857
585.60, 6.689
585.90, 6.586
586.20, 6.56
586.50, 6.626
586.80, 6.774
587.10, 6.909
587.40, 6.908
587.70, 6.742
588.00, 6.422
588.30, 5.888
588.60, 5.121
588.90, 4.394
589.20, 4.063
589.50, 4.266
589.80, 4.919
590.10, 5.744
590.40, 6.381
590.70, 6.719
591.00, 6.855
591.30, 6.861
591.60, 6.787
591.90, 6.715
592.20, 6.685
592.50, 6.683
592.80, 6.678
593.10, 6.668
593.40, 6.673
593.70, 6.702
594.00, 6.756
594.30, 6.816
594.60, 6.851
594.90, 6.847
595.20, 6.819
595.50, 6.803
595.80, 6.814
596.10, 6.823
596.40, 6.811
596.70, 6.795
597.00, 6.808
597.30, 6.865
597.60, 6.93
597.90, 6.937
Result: 0.60 nm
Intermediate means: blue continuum 6.76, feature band 5.5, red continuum 6.73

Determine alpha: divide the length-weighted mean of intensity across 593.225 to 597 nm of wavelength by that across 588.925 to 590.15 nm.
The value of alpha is 1.5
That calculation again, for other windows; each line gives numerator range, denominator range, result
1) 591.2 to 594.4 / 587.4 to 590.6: 1.23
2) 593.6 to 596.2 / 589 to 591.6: 1.18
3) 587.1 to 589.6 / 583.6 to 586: 0.81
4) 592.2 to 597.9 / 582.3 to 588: 0.99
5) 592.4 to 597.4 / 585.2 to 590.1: 1.14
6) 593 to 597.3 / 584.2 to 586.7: 1.00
